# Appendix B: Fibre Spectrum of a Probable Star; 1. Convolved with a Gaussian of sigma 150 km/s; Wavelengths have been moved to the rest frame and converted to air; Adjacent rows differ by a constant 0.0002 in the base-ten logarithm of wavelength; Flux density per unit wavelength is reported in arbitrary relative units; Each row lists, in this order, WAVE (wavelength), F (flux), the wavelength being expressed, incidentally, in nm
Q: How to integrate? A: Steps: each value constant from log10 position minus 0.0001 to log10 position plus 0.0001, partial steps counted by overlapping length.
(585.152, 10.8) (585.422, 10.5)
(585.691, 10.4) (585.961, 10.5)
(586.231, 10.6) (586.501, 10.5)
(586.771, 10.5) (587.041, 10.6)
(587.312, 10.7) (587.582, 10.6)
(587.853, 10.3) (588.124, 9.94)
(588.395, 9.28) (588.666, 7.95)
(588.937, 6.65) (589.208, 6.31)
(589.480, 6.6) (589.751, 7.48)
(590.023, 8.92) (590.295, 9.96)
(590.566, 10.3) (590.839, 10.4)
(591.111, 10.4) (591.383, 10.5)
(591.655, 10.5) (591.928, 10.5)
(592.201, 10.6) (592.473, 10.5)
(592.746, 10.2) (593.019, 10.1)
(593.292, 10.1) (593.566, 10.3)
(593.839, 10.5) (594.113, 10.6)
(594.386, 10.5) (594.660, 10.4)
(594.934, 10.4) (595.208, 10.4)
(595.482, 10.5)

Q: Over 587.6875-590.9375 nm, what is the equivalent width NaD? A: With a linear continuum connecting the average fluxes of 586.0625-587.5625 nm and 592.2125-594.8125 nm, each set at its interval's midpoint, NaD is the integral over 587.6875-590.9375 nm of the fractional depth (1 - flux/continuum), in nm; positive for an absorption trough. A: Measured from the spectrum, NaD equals 0.57 nm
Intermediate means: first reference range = 10.6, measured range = 8.67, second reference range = 10.4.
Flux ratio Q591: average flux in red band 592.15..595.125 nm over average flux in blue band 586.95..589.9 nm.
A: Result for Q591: 1.2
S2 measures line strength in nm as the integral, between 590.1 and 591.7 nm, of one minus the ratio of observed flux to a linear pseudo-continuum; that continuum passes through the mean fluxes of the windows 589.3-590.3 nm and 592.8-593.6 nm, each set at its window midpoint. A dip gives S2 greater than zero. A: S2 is -0.30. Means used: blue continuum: 7.93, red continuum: 10.1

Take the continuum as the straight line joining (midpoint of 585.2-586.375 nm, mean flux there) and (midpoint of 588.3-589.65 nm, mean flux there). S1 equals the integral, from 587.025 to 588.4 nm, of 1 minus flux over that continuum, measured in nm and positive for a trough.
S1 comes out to -0.28 nm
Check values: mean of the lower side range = 10.5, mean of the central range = 10.3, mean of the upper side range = 7.31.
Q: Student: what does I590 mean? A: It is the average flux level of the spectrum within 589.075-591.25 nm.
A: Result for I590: 8.8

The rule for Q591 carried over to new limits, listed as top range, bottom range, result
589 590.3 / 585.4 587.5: 0.72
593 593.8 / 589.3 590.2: 1.33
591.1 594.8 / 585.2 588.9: 1.03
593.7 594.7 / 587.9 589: 1.21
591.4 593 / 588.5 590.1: 1.43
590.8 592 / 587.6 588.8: 1.10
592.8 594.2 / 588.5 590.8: 1.27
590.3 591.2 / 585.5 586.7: 0.98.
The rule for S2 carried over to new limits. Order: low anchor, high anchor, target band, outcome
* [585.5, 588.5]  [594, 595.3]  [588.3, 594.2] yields 0.535 nm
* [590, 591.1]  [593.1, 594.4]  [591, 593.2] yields -0.043 nm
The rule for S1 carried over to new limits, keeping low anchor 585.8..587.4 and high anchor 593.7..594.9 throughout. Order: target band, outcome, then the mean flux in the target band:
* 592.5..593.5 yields 0.03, 10.2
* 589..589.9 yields 0.32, 6.81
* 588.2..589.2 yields 0.25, 7.87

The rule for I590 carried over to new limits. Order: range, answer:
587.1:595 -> 9.71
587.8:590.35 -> 8.22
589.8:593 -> 10.2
